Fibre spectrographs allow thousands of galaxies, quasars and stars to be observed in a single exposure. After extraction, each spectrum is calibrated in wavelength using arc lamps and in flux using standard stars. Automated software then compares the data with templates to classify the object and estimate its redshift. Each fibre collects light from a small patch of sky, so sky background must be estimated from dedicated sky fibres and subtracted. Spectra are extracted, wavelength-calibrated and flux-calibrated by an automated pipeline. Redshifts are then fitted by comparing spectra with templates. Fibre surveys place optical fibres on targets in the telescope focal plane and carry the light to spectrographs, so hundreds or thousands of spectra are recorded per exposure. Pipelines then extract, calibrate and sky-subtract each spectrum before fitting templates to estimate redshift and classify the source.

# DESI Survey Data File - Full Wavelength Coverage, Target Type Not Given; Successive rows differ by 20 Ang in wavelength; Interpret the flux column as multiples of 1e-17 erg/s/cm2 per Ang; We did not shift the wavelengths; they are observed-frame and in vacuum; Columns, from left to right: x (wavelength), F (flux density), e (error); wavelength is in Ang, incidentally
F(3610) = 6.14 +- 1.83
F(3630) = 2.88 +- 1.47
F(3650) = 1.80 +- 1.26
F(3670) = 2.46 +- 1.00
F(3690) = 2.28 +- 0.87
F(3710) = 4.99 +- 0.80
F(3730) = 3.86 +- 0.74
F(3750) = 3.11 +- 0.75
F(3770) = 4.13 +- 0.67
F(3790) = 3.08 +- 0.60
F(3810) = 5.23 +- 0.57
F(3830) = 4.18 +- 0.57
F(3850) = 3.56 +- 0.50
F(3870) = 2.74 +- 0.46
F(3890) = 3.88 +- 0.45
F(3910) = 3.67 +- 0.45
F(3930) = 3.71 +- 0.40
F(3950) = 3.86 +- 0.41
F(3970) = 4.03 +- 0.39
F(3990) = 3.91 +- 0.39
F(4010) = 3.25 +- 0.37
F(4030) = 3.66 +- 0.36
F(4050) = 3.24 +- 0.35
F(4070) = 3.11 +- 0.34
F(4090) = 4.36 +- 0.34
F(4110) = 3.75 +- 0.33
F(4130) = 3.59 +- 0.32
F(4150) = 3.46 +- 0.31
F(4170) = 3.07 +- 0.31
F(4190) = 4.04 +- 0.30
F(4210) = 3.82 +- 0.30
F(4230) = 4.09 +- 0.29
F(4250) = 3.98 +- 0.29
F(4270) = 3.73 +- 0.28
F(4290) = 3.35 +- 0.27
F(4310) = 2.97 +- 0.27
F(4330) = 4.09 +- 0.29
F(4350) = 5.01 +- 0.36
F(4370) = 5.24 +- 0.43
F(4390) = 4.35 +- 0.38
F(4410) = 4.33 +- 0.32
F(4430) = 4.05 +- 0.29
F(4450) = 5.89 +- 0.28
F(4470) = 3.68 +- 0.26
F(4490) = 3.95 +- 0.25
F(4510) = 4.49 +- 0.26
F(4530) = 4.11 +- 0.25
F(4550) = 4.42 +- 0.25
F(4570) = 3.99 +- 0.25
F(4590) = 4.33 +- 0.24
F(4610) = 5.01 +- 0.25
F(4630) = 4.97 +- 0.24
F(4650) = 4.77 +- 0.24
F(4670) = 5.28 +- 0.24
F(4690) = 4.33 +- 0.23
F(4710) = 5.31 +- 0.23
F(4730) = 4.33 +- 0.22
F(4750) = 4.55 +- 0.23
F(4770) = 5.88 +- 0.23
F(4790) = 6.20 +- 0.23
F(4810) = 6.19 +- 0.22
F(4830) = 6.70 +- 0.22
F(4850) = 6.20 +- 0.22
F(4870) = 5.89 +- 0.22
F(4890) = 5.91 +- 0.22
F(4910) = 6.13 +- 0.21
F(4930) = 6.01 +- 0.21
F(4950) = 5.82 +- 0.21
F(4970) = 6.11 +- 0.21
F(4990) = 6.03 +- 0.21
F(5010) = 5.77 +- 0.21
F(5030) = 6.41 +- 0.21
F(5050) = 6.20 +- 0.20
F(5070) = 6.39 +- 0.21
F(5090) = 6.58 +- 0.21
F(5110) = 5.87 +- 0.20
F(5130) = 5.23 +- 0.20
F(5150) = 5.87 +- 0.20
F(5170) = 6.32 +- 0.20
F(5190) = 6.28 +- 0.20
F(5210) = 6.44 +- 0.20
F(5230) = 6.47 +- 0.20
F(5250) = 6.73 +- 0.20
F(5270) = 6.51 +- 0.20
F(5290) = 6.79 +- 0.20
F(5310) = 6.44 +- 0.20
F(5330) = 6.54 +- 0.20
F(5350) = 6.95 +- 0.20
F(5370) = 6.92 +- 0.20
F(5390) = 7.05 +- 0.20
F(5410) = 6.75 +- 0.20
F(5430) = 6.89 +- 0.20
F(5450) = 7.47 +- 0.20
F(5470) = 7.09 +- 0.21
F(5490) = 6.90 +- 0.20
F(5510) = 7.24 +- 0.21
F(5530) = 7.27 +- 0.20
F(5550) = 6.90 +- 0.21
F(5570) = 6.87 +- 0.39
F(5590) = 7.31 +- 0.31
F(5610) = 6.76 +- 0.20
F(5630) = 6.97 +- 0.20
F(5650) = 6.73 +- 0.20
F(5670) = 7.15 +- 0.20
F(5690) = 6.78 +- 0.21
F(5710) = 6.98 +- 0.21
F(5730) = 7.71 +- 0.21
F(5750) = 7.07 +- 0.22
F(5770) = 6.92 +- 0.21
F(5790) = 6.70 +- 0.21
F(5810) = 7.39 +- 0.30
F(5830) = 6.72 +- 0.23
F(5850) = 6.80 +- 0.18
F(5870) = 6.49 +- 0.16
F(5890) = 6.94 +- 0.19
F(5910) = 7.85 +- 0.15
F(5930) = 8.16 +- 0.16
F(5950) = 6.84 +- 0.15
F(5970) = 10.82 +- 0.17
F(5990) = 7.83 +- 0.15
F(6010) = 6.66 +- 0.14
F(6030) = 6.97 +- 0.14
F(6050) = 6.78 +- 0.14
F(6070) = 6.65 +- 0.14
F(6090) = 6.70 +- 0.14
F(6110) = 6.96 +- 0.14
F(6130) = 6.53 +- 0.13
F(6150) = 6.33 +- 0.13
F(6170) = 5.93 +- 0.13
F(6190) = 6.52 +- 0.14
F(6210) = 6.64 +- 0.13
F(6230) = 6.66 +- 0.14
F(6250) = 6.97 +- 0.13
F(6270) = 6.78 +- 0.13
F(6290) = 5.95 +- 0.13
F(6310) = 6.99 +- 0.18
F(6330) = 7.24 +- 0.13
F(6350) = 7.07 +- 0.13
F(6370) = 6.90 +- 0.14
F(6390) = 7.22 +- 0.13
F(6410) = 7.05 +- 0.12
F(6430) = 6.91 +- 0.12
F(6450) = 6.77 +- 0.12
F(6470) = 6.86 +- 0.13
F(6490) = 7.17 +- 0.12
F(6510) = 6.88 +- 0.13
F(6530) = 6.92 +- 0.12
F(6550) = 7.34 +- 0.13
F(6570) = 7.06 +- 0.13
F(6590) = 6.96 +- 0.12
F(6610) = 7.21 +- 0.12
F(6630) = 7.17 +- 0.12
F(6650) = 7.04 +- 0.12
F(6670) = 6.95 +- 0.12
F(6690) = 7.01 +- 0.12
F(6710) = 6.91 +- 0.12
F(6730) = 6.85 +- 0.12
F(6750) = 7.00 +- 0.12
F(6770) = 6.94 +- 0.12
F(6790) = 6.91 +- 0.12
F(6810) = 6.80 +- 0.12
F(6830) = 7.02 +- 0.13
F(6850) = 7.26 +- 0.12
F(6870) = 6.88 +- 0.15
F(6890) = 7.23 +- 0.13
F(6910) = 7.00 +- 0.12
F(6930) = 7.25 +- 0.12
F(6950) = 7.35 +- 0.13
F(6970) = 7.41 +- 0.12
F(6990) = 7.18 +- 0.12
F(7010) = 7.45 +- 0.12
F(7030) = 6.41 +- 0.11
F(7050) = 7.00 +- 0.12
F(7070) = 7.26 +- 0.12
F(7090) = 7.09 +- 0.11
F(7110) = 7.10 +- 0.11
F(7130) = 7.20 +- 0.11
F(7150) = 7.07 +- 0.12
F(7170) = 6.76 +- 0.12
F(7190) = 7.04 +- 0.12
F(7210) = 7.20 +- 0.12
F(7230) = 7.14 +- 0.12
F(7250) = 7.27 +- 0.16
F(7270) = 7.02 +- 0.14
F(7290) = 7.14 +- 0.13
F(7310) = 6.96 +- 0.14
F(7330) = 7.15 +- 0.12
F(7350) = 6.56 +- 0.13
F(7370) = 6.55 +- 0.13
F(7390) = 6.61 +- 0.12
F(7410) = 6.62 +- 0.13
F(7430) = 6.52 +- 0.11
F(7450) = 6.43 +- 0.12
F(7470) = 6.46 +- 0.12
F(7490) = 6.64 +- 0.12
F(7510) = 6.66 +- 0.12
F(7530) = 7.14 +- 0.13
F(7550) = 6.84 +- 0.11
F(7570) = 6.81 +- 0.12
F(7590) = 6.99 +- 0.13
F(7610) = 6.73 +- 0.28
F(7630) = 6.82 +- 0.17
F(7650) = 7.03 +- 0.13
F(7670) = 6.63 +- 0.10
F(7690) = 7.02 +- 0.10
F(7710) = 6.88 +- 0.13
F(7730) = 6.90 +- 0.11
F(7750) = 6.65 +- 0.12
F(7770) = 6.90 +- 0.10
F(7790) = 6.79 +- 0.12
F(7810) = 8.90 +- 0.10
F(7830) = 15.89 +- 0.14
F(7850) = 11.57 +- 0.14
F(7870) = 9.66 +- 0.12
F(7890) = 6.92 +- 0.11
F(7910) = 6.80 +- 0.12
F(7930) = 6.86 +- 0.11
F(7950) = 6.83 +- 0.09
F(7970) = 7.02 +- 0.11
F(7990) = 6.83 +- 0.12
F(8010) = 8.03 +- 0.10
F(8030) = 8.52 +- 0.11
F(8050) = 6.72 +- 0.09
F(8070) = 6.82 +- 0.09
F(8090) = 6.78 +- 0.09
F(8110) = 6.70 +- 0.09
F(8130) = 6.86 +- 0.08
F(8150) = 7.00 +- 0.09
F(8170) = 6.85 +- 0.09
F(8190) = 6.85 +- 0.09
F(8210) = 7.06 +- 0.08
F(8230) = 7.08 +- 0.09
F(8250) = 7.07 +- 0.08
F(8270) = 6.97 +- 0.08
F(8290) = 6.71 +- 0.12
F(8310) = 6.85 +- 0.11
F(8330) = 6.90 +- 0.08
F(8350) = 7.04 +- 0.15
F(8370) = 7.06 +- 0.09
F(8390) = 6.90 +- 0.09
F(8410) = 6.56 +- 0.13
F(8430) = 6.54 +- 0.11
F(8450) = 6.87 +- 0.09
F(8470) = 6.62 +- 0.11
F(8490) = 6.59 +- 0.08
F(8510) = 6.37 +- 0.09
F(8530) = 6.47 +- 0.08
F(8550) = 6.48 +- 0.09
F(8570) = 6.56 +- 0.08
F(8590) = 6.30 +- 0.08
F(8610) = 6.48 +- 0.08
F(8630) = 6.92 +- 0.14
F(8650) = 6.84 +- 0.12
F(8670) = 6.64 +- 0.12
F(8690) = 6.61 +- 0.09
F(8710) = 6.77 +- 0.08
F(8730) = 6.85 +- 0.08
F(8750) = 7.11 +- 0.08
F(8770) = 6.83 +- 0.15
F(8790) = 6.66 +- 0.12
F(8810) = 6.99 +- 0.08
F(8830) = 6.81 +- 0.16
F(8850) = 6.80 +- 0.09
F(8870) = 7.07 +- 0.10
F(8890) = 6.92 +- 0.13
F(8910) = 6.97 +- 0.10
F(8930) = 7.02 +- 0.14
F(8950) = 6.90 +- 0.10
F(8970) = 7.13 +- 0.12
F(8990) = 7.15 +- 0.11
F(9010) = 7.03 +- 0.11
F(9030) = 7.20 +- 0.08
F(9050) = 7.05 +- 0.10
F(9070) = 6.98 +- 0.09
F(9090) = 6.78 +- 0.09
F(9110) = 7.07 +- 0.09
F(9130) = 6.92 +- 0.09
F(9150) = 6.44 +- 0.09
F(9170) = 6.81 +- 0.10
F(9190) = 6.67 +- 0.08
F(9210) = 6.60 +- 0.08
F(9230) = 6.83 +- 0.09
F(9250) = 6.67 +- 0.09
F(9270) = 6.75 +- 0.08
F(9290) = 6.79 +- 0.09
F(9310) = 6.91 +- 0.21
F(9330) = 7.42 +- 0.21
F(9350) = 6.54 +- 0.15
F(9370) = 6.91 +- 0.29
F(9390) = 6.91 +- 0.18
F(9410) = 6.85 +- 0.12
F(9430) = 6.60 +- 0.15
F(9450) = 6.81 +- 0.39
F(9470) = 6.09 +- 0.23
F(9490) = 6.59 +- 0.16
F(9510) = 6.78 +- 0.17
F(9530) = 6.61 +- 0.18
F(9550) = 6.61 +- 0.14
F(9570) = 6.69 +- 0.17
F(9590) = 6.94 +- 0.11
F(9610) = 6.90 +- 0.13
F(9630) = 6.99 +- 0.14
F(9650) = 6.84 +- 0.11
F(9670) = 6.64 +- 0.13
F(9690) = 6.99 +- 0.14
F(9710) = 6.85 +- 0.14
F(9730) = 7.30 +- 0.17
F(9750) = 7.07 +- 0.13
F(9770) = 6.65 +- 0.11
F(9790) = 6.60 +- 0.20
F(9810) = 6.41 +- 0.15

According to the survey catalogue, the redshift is 0.19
